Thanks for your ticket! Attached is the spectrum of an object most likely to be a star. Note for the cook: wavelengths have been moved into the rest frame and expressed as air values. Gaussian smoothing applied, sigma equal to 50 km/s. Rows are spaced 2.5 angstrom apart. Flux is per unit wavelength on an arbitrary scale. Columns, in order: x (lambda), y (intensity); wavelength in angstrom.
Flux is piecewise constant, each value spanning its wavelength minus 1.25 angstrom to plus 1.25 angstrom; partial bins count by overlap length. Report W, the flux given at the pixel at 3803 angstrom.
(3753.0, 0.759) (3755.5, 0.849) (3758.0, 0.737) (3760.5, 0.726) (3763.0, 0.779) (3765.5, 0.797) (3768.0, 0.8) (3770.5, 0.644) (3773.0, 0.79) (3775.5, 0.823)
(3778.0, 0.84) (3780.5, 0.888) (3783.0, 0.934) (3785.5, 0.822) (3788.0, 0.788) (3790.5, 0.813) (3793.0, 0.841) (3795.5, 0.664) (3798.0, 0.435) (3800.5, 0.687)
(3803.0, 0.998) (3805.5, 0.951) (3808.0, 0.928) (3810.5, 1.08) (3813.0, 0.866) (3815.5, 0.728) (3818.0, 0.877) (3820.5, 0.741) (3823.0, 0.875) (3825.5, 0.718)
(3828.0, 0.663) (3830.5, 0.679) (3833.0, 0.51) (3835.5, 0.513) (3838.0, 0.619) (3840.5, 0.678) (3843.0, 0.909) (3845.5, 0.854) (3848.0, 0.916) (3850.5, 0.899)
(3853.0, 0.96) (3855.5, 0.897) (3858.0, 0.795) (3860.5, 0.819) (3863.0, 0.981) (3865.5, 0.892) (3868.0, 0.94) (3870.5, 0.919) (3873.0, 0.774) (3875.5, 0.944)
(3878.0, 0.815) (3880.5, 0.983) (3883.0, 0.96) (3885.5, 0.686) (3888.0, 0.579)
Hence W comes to 0.998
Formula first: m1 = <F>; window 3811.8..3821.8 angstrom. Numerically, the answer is 0.803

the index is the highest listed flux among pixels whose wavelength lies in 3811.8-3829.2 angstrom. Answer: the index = 0.877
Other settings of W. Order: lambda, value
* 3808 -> 0.928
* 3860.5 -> 0.819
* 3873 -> 0.774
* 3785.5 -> 0.822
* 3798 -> 0.435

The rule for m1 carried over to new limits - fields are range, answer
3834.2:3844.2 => 0.678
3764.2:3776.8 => 0.771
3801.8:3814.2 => 0.965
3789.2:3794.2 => 0.826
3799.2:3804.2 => 0.837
